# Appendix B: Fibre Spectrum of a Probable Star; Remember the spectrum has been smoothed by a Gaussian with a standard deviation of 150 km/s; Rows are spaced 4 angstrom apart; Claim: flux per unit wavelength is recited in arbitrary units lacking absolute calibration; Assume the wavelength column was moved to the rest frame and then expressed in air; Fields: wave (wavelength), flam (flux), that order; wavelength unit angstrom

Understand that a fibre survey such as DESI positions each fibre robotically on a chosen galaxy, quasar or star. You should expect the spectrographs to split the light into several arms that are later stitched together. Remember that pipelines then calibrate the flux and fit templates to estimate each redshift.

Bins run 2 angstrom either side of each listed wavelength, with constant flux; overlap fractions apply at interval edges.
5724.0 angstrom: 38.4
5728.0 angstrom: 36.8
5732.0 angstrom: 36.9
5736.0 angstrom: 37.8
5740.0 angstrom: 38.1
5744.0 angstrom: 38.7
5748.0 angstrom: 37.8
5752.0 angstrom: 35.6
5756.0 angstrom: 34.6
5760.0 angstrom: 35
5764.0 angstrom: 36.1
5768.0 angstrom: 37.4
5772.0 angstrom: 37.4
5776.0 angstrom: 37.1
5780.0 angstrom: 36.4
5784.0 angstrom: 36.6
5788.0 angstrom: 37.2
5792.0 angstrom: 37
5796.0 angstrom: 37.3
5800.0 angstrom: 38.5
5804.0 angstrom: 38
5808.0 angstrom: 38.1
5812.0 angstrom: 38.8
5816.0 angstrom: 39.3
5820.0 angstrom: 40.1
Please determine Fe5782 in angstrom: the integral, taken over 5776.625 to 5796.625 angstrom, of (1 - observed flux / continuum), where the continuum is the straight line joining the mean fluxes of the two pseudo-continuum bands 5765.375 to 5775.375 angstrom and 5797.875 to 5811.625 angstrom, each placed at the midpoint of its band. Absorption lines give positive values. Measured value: 0.5 angstrom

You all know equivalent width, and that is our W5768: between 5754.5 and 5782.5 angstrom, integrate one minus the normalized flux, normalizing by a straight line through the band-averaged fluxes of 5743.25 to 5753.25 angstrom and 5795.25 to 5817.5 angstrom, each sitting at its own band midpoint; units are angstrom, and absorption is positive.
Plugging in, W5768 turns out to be 1.0 angstrom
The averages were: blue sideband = 37.3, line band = 36.3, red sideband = 38.4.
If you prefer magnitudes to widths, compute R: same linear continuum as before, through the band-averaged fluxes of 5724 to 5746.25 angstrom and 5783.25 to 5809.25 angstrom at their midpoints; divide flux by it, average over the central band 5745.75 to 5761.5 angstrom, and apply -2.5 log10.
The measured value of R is 0.05 mag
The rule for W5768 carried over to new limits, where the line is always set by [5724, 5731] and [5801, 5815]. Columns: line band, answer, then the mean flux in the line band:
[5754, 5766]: 0.79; 35.2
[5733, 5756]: 0.12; 37.3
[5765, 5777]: 0.21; 37.2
